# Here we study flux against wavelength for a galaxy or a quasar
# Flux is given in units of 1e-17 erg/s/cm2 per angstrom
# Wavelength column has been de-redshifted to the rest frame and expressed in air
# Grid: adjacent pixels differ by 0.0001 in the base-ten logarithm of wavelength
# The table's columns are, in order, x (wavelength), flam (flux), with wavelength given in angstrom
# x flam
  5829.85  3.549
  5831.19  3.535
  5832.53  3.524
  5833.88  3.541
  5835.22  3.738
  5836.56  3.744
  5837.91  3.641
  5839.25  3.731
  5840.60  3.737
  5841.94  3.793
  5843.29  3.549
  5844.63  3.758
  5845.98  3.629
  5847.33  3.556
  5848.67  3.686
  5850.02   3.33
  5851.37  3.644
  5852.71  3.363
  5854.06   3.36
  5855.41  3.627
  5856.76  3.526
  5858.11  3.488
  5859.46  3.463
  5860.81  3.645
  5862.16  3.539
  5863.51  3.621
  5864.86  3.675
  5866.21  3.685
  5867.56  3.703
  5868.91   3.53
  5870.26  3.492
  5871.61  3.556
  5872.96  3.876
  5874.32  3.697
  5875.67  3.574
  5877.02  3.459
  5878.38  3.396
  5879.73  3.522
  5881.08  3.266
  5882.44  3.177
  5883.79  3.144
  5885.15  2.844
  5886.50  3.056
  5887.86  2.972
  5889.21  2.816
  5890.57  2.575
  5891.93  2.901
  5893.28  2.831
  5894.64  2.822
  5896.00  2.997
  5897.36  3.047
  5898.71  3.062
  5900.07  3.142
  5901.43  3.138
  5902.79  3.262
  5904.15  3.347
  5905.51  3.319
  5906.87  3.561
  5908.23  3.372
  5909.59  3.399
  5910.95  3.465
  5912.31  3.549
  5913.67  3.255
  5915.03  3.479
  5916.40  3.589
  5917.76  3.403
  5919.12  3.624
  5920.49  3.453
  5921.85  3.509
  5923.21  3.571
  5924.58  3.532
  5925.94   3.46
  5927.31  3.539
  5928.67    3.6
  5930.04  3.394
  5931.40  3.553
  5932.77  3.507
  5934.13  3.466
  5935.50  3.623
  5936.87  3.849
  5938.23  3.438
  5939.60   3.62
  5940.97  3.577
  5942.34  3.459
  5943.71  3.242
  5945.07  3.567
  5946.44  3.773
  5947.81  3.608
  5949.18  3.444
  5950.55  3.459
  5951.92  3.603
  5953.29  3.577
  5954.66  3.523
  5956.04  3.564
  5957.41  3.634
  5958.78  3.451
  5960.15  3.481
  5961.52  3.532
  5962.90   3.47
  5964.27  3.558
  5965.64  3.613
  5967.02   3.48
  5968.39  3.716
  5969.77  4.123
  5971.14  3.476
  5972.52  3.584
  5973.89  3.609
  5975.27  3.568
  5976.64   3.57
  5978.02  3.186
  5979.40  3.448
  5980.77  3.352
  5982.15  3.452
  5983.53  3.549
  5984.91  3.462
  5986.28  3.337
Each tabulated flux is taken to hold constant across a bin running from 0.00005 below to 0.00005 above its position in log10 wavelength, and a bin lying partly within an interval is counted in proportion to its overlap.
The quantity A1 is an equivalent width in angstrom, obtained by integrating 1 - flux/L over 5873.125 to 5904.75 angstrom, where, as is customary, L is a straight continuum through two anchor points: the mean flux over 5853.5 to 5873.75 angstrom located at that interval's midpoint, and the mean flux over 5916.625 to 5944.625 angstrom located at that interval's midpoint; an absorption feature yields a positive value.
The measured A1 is 3.7 angstrom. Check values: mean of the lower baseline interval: 3.59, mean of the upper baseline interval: 3.52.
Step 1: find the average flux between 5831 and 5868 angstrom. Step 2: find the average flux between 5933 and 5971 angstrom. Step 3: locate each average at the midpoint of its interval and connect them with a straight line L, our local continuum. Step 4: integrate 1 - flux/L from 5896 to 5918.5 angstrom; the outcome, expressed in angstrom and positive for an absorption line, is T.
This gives 1.6 angstrom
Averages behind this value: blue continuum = 3.6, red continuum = 3.57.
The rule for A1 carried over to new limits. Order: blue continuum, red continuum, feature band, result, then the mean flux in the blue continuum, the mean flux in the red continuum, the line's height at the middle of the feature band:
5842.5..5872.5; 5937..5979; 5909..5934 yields 0.46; 3.57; 3.55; 3.56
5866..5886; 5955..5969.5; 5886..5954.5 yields 2.74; 3.45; 3.56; 3.51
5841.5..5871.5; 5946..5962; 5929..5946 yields 0.12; 3.57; 3.55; 3.55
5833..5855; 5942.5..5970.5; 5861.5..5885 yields 0.60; 3.61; 3.57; 3.6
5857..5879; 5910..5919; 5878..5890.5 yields 1.57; 3.59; 3.47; 3.54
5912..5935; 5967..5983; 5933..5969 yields -0.25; 3.5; 3.55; 3.53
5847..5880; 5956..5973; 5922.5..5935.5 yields 0.23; 3.56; 3.59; 3.58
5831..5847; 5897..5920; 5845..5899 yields 2.50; 3.66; 3.36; 3.52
